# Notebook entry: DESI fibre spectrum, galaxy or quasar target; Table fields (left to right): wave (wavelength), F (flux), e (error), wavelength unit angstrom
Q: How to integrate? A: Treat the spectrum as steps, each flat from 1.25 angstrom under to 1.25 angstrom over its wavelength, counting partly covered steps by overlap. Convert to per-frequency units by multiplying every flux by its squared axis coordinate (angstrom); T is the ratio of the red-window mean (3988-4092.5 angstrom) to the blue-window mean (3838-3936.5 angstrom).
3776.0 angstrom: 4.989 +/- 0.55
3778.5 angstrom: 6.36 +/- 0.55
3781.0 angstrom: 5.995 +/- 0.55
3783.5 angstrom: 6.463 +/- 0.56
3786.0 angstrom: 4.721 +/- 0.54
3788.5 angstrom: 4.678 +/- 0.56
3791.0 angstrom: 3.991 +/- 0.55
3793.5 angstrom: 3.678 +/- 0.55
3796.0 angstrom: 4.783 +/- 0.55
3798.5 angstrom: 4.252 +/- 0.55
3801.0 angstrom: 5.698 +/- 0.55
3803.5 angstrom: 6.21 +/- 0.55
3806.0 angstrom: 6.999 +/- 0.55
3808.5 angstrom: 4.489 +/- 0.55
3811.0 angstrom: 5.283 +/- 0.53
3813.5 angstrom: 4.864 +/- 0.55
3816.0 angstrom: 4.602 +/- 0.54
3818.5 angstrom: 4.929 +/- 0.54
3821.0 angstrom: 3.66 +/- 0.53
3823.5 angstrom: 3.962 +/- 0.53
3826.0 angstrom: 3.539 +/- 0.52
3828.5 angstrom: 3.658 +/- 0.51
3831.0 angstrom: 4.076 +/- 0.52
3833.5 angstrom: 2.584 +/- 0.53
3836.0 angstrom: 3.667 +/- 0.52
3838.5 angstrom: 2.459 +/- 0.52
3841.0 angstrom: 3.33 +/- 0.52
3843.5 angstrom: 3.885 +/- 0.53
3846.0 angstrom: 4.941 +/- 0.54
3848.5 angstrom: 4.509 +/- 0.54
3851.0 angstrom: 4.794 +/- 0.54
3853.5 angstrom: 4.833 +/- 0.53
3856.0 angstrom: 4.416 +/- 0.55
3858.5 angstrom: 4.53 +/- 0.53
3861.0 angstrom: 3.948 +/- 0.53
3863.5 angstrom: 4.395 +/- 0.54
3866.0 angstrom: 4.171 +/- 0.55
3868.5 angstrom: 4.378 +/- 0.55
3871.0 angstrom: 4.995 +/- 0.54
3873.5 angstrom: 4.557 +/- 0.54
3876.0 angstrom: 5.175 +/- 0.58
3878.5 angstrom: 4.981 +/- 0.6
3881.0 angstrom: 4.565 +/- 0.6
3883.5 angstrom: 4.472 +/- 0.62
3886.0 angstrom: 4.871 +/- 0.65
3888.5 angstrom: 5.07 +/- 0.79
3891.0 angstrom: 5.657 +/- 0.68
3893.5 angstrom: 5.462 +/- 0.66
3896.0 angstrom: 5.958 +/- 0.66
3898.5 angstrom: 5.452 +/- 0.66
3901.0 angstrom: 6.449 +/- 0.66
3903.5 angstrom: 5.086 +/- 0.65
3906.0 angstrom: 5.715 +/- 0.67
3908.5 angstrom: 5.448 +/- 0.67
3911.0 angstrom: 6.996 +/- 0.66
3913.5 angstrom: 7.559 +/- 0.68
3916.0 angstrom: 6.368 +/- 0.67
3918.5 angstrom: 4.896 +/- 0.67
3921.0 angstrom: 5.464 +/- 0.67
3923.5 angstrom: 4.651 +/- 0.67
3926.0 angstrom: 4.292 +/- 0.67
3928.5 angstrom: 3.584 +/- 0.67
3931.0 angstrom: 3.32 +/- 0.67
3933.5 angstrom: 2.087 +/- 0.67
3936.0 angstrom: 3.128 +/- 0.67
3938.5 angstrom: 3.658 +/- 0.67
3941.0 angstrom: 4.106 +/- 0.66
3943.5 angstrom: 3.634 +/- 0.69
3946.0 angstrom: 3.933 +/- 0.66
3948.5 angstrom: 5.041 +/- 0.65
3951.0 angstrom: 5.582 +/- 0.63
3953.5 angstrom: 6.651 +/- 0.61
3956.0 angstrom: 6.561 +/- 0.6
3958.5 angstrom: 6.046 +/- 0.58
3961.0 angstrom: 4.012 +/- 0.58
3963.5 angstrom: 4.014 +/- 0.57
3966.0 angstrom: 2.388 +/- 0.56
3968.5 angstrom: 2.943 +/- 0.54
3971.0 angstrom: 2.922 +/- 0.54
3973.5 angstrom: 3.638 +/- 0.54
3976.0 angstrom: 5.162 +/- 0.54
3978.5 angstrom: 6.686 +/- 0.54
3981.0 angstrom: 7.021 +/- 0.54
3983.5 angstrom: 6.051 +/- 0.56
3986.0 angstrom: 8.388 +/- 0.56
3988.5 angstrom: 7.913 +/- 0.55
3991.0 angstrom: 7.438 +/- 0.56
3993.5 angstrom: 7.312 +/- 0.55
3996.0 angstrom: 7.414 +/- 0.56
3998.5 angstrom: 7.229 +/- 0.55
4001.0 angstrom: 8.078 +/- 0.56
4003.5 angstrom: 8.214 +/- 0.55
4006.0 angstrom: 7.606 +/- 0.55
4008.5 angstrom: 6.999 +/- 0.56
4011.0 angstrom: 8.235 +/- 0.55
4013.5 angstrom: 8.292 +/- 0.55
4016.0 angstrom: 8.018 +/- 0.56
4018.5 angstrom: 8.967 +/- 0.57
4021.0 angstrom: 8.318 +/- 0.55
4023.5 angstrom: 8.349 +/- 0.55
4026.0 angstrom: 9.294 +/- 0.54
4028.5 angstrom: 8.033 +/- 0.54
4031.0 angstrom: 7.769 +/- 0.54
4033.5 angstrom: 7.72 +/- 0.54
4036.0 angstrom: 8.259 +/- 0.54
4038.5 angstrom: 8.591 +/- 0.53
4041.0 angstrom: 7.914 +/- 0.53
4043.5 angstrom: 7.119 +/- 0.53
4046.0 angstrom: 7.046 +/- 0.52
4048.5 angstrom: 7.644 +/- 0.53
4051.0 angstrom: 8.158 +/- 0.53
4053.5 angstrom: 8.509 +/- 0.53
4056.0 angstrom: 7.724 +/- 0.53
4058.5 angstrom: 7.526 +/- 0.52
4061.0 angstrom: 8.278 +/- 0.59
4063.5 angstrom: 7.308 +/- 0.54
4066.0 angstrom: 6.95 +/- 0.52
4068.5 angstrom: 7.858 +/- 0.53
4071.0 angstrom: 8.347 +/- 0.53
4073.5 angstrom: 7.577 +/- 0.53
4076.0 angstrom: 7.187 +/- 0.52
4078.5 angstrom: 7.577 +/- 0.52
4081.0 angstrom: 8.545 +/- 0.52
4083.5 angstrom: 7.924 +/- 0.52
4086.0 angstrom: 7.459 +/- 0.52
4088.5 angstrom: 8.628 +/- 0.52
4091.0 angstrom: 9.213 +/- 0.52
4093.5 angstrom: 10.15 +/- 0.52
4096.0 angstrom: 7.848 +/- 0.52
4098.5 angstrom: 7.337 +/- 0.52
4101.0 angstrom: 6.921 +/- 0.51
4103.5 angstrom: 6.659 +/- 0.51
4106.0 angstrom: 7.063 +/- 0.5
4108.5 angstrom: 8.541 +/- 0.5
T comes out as 1.78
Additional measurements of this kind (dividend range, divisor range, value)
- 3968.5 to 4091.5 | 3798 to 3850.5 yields 1.92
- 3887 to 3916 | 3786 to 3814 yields 1.25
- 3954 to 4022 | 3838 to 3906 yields 1.45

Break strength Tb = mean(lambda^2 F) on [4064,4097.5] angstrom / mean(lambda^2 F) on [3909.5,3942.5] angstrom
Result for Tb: 1.89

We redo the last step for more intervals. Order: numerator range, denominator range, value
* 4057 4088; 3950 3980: 1.73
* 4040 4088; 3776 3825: 1.76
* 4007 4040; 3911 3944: 1.93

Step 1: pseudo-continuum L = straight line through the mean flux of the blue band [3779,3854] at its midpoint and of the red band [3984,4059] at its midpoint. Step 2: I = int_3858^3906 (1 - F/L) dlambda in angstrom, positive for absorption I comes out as 5.5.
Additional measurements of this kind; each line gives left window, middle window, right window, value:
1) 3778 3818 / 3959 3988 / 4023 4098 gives 8.8 angstrom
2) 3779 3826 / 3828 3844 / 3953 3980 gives 5.0 angstrom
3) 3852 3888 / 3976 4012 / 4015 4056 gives -0.8 angstrom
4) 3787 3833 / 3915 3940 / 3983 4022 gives 9.2 angstrom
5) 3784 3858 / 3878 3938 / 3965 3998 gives 1.5 angstrom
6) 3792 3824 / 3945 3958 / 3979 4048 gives 2.5 angstrom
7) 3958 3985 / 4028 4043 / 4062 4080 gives -3.4 angstrom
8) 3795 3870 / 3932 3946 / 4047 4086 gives 6.1 angstrom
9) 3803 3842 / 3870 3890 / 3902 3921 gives 1.9 angstrom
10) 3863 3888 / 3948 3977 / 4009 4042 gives 9.3 angstrom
